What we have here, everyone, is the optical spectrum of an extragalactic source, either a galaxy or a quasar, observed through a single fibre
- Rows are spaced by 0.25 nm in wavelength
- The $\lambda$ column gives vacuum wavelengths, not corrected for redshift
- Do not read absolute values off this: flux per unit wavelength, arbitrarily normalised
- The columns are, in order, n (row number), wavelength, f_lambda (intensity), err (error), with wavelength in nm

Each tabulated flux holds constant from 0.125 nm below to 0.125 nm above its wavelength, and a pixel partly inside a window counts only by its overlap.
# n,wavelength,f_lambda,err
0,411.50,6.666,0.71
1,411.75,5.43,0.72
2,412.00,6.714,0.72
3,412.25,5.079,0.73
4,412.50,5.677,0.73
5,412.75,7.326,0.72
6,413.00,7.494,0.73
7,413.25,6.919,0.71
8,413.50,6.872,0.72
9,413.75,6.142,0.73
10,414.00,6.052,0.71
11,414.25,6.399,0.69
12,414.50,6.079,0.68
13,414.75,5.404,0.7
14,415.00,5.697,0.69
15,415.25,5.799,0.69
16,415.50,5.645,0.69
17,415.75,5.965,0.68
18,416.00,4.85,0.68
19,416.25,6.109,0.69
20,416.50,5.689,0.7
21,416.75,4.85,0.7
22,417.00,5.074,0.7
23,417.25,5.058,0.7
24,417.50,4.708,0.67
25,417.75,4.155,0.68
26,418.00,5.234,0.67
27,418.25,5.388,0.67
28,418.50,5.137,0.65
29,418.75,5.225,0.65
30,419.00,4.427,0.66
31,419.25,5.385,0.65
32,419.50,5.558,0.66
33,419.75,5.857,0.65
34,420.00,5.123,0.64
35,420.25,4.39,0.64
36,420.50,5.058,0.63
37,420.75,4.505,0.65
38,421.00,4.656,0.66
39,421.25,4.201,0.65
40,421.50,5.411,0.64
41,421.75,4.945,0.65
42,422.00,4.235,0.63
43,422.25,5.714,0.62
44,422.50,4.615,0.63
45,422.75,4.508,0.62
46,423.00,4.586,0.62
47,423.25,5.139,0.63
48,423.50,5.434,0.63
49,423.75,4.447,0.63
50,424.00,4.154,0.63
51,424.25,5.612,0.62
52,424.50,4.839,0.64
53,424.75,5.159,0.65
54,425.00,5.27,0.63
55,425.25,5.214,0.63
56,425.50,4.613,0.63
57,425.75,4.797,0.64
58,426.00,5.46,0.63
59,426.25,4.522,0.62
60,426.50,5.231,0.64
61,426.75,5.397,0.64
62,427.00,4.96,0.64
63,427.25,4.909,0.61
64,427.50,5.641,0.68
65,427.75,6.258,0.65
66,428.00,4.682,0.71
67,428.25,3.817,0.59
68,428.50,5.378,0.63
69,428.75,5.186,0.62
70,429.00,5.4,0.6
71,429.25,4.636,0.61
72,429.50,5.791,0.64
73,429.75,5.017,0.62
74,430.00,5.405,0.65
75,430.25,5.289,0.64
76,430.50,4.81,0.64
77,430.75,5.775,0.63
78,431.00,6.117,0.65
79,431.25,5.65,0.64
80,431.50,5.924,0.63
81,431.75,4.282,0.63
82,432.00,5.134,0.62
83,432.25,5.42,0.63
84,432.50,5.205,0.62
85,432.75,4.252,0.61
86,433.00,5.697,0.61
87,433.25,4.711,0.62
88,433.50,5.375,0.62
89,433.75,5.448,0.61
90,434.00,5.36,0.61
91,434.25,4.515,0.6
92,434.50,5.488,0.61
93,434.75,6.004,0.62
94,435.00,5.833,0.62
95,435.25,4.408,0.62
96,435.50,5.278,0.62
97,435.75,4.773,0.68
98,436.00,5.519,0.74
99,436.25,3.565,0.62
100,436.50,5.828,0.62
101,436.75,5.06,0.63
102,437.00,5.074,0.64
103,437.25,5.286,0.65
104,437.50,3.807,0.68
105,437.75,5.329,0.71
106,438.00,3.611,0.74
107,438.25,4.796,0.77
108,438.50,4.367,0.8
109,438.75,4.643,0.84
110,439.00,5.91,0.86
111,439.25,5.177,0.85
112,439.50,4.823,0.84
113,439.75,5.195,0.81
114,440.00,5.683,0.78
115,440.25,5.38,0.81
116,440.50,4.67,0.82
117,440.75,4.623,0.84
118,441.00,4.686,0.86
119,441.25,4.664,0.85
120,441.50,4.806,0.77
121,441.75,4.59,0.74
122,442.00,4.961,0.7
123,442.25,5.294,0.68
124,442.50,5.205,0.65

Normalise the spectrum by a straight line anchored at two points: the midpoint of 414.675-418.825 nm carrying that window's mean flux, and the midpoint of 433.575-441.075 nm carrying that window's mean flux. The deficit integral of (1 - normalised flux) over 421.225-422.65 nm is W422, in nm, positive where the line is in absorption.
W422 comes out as 0.09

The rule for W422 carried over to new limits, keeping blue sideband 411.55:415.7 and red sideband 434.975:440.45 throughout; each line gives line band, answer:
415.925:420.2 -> 0.57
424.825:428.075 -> 0.21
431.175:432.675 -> 0.01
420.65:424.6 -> 0.62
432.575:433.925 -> 0.02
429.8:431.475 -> -0.06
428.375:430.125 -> 0.04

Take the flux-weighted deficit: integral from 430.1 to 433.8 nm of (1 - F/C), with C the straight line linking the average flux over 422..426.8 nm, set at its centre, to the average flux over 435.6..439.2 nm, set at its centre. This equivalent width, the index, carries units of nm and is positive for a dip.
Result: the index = -0.289 nm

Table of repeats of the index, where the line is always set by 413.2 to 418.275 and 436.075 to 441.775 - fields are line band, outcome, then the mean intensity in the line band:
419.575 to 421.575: 0.202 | 4.9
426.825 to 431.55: -0.105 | 5.29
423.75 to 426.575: 0.183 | 4.96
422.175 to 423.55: 0.110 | 4.95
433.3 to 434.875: -0.099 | 5.33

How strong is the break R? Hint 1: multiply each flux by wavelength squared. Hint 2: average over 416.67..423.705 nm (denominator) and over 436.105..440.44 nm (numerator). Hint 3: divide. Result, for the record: 1.08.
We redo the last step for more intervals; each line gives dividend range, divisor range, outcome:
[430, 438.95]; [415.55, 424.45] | 1.09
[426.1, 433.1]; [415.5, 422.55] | 1.08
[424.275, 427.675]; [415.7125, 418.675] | 1.03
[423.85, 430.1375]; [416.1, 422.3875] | 1.05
